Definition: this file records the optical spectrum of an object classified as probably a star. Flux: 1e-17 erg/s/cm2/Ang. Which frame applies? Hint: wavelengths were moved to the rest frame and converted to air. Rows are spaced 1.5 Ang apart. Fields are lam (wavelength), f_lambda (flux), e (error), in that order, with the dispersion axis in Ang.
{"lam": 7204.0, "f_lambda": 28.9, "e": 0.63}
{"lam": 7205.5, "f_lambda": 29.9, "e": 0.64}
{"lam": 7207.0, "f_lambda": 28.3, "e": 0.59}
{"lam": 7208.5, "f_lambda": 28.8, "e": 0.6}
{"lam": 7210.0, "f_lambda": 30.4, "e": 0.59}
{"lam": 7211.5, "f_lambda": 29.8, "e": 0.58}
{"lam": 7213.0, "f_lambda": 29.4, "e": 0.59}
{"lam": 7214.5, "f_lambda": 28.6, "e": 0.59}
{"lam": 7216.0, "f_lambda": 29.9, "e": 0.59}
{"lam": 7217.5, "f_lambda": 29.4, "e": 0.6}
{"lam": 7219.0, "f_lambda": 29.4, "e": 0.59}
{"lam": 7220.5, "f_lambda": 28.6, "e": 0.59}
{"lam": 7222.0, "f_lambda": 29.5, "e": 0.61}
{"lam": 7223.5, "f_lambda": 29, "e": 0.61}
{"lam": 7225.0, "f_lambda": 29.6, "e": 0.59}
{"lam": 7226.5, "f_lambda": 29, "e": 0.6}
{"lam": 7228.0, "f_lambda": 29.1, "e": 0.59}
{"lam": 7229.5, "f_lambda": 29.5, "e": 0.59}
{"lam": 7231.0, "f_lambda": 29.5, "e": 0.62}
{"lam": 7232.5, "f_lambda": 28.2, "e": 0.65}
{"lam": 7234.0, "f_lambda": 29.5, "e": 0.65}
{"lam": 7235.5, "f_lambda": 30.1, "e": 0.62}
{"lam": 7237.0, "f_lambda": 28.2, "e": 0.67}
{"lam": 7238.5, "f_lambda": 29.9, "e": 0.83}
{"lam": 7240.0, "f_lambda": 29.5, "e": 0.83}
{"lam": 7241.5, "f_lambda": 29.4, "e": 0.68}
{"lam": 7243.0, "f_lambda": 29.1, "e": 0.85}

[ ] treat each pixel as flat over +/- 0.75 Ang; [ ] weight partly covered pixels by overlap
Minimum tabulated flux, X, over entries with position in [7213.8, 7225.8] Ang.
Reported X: 28.6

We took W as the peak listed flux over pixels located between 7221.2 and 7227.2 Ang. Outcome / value 29.6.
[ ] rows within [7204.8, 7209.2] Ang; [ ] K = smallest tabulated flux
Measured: 28.3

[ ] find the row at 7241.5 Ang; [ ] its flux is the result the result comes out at 29.4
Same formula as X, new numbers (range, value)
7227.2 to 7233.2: 28.2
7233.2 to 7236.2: 29.5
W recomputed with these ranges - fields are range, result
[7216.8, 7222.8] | 29.5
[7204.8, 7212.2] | 30.4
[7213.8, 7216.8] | 29.9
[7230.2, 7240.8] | 30.1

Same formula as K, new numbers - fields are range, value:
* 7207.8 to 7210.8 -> 28.8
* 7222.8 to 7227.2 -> 29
